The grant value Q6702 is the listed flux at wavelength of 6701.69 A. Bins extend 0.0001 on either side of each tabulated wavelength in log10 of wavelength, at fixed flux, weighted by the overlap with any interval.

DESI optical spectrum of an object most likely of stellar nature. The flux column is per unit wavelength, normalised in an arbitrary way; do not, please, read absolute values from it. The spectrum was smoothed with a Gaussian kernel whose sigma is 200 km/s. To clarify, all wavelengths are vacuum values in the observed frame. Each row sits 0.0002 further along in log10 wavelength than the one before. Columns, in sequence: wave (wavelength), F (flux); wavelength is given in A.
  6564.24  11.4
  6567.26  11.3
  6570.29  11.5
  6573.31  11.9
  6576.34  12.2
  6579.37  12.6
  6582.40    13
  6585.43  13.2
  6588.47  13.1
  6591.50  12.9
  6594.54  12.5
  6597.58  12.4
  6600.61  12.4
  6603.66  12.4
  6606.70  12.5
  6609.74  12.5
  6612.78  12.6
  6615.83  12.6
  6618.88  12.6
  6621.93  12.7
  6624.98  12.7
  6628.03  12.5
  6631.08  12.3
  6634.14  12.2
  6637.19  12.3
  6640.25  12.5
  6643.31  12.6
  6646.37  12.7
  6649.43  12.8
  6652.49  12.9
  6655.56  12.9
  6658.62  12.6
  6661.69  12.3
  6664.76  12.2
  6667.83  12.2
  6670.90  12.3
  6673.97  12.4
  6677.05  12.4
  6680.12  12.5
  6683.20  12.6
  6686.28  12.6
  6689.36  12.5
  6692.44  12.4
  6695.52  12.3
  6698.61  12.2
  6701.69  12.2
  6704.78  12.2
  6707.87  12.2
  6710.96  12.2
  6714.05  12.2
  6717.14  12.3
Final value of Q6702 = 12.2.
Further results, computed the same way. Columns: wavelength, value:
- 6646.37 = 12.7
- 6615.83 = 12.6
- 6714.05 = 12.2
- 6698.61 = 12.2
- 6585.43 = 13.2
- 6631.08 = 12.3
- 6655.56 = 12.9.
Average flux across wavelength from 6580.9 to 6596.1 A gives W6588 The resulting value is 12.9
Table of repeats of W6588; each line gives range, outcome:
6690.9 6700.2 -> 12.3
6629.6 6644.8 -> 12.4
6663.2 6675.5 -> 12.3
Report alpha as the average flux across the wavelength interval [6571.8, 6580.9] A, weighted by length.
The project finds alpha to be 12.2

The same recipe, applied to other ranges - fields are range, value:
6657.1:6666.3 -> 12.4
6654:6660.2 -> 12.7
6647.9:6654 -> 12.9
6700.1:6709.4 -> 12.2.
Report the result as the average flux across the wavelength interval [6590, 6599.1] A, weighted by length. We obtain 12.6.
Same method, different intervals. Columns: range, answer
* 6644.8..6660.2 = 12.8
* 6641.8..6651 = 12.7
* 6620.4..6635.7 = 12.5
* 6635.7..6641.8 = 12.4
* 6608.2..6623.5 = 12.6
